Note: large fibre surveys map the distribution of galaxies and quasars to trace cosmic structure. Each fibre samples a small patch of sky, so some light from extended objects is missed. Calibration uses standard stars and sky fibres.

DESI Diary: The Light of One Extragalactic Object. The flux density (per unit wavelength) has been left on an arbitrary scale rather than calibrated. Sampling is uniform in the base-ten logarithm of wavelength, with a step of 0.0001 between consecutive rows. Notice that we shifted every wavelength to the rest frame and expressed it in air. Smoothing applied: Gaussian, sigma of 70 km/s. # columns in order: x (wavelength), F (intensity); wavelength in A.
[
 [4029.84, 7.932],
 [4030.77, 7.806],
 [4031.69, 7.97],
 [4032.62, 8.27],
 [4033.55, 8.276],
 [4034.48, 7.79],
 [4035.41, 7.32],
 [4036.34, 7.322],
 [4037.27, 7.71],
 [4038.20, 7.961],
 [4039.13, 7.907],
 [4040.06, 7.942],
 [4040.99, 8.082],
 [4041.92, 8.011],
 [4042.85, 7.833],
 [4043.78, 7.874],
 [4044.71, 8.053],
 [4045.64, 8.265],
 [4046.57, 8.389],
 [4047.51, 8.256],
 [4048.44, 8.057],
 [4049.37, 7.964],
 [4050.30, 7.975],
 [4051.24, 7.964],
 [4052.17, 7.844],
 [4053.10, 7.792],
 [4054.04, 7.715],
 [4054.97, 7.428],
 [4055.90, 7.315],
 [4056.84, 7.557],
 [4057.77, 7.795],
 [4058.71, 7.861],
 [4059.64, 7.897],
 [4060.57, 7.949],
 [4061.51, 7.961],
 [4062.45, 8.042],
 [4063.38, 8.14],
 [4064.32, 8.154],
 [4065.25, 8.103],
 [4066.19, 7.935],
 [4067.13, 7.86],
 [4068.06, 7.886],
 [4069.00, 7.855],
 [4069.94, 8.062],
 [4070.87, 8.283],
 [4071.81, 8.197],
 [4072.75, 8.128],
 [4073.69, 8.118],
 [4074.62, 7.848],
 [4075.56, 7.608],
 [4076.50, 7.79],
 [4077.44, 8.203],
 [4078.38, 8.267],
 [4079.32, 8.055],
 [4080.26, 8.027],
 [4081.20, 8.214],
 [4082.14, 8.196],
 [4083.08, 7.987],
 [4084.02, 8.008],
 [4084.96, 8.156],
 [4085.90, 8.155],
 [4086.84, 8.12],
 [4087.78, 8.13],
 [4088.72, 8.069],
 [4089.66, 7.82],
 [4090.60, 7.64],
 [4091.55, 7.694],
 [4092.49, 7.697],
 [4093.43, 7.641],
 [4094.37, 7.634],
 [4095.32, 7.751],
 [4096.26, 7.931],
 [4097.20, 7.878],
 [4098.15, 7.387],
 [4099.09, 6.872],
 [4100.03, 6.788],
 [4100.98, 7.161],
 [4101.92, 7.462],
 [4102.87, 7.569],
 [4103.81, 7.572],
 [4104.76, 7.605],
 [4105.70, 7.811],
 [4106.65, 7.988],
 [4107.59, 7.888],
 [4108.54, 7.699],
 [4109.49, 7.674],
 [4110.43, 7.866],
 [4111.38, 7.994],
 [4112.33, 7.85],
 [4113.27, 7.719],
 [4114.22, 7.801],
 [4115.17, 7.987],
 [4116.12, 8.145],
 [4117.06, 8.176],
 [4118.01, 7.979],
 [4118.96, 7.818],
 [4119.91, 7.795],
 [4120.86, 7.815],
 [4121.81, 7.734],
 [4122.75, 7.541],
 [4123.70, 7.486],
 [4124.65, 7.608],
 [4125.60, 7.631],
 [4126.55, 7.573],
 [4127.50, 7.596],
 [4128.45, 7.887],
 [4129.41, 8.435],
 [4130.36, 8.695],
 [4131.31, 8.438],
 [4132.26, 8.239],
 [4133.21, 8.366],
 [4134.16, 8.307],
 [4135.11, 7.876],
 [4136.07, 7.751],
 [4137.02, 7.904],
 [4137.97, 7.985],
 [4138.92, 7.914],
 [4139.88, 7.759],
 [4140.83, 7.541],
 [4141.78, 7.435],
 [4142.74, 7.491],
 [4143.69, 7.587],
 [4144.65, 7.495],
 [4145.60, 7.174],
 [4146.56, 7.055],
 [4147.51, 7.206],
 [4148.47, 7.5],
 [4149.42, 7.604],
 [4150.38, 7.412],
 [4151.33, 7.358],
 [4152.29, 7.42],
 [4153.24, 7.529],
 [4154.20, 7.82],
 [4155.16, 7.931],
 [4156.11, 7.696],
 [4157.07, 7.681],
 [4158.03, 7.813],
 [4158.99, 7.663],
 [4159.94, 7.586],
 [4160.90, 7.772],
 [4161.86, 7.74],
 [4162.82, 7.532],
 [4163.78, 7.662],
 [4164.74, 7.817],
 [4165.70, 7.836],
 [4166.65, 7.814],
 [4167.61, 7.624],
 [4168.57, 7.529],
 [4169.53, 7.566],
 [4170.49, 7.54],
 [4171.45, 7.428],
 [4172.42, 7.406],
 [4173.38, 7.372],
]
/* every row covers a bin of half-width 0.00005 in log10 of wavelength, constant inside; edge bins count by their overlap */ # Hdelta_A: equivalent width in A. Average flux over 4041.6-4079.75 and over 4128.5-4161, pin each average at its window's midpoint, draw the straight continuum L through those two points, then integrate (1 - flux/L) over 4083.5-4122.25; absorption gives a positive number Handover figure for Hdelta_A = 0.4 A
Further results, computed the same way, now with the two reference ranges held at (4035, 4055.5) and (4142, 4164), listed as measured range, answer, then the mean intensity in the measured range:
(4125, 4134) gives -0.6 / 8.09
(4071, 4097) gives -0.7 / 7.97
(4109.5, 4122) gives -0.4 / 7.89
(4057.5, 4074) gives -0.4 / 8.01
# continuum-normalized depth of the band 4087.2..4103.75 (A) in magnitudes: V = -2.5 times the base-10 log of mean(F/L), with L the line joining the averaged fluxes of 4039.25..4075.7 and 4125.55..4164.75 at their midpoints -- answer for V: 0.04 mag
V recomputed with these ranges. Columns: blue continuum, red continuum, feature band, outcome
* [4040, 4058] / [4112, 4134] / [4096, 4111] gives 0.050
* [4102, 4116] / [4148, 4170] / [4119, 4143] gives -0.021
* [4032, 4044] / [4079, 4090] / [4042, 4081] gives 0.002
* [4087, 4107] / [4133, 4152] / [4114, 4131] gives -0.035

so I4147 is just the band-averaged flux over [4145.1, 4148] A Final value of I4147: 7.15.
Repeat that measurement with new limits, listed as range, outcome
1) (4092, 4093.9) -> 7.69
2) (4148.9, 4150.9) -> 7.53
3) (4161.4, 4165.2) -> 7.68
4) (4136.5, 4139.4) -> 7.94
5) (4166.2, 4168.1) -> 7.71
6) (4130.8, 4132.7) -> 8.36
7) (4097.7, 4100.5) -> 7.03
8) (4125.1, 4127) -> 7.6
